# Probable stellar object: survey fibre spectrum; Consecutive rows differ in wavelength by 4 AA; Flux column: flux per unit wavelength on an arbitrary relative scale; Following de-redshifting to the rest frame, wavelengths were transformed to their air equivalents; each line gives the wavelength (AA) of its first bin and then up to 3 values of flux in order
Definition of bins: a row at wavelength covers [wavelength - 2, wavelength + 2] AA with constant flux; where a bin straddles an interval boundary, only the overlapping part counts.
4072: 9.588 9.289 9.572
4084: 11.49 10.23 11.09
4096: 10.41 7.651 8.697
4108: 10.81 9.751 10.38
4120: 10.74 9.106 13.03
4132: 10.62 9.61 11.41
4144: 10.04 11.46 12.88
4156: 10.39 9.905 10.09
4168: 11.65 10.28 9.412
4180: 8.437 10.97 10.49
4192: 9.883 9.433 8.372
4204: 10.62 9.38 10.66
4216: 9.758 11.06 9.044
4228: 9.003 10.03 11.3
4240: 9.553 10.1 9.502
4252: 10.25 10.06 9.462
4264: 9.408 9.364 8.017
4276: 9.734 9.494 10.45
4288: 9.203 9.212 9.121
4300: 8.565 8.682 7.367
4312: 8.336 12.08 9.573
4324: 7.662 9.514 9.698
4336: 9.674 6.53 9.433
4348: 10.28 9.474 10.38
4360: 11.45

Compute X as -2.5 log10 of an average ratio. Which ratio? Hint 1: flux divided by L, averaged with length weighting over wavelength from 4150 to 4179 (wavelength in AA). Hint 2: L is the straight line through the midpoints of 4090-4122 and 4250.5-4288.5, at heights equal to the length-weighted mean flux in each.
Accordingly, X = -0.083 mag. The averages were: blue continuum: 9.94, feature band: 10.6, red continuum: 9.55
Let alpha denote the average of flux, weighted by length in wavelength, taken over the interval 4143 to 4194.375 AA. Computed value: 10.5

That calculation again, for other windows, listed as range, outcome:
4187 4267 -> 9.85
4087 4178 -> 10.4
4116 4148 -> 10.7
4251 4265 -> 9.79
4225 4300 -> 9.59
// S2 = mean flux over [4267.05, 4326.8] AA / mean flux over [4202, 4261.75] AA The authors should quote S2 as 0.9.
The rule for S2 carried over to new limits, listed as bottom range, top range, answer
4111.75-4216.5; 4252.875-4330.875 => 0.89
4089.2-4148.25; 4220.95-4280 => 0.94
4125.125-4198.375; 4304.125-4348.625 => 0.86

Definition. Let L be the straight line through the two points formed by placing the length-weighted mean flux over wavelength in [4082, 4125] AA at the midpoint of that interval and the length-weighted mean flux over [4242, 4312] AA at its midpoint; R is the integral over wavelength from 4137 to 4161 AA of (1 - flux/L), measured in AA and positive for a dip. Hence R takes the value -2.8 AA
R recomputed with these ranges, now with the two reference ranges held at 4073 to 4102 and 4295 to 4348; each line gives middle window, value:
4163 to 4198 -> -1.84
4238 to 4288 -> -2.01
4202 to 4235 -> -2.01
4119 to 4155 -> -4.56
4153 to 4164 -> -0.83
